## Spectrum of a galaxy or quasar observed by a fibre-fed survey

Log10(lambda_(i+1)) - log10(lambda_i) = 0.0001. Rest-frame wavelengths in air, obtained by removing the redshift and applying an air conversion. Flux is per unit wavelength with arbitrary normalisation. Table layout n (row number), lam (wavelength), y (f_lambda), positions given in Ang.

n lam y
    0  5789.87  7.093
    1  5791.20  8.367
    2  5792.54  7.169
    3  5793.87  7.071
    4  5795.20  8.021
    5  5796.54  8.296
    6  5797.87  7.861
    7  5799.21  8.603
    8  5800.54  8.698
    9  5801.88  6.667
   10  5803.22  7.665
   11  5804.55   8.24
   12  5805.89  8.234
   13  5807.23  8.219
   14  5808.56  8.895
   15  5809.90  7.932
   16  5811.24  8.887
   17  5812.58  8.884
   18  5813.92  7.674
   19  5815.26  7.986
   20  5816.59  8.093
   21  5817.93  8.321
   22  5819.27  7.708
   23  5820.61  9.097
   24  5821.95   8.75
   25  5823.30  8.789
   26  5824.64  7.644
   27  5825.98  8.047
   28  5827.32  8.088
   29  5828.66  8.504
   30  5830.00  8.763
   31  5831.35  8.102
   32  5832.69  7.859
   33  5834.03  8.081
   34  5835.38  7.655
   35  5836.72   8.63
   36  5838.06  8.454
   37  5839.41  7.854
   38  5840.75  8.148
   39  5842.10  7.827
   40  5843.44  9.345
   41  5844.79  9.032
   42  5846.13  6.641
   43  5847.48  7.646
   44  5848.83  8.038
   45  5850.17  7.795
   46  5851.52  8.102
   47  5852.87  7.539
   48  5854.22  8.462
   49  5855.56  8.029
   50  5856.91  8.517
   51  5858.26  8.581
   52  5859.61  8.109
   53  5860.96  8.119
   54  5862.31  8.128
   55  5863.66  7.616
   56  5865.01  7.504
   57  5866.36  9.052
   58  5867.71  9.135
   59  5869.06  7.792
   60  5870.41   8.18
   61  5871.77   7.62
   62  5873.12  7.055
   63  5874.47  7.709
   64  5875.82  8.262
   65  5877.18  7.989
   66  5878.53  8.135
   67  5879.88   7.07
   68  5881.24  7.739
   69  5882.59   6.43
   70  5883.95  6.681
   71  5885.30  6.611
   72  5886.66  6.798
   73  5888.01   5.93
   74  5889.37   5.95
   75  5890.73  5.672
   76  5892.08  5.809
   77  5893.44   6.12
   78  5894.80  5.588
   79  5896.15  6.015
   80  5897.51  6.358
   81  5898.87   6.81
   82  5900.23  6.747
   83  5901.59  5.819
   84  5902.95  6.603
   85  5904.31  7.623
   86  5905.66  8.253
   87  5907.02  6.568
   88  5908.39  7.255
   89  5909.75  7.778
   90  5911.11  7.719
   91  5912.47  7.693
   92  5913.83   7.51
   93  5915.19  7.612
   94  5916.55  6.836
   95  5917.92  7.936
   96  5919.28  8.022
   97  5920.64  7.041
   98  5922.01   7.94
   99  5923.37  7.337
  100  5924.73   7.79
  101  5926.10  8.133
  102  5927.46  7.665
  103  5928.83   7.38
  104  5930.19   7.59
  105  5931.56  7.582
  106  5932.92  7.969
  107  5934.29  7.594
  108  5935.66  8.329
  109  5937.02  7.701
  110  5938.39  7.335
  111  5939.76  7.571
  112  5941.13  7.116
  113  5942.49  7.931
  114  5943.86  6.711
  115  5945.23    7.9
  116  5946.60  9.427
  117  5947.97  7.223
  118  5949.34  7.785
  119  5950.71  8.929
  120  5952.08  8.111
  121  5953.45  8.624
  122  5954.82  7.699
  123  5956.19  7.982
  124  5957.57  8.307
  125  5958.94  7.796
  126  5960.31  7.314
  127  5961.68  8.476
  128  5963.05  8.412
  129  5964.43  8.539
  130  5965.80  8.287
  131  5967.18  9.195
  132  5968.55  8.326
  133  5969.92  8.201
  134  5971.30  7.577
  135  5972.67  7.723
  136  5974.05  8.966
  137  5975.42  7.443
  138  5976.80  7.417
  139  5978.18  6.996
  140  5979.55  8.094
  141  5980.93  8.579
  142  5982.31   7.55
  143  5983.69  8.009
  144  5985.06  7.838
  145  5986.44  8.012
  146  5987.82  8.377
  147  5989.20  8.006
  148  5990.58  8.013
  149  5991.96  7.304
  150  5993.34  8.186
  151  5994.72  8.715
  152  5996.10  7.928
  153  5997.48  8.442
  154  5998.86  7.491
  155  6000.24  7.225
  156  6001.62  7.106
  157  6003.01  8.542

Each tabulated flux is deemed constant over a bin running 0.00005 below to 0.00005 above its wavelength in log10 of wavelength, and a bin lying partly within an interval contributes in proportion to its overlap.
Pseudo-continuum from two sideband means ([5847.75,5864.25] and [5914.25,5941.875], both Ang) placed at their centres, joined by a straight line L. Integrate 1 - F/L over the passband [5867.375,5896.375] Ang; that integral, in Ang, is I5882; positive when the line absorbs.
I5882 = 3.4 Ang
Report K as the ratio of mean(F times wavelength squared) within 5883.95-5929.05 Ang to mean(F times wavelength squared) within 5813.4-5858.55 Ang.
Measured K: 0.88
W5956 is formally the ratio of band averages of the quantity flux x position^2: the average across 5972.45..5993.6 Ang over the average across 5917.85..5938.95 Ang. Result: 1.0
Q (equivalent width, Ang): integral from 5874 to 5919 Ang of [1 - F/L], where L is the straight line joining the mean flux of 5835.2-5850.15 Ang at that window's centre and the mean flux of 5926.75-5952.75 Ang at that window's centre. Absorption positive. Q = 5.5 Ang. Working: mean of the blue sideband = 8.12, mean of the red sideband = 7.78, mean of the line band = 6.96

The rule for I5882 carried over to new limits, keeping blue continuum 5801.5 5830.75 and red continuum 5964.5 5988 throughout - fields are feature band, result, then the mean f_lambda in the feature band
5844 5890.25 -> 2.72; 7.7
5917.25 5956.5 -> 1.39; 7.81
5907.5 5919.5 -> 0.83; 7.56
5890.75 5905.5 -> 3.18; 6.39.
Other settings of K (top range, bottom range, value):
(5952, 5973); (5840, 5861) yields 1.05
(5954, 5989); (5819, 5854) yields 1.03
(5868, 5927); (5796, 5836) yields 0.90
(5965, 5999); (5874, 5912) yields 1.21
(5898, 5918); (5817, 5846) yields 0.89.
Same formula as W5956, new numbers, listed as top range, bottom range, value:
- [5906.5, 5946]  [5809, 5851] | 0.95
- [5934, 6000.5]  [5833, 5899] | 1.09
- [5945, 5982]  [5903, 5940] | 1.08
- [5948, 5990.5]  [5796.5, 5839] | 1.03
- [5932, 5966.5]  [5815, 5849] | 1.01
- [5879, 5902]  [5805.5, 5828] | 0.79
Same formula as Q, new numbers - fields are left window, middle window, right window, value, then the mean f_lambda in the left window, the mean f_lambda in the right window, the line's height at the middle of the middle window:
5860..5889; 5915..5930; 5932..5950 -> 0.2 Ang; 7.58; 7.74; 7.69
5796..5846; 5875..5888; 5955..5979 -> 1.5 Ang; 8.24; 8.05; 8.16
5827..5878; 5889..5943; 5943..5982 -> 5.8 Ang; 8.1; 8.07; 8.08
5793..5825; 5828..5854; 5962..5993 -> 0.1 Ang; 8.18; 8.04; 8.15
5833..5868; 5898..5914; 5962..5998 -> 1.8 Ang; 8.14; 8.08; 8.12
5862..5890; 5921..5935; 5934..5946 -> -0.2 Ang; 7.49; 7.59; 7.57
